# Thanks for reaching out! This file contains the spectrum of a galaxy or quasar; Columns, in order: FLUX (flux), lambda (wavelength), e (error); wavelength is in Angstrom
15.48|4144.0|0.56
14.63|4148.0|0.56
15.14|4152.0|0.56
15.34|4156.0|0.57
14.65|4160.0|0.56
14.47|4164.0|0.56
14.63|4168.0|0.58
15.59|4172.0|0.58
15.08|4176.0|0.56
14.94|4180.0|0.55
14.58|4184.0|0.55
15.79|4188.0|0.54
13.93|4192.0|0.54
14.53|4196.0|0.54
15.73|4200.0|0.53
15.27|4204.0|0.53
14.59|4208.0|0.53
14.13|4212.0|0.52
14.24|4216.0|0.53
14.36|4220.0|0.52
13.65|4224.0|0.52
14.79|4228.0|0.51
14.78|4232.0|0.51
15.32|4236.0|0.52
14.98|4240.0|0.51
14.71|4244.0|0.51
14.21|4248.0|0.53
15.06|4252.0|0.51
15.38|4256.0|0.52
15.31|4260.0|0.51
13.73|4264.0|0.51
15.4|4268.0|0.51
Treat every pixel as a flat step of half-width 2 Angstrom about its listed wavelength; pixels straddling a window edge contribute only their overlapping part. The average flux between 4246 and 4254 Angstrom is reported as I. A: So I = 14.6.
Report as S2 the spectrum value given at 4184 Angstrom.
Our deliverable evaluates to 14.58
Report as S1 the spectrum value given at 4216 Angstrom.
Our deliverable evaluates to 14.24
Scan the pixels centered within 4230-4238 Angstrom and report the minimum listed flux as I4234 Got 14.78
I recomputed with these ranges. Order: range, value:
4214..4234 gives 14.4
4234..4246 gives 15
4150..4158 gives 15.2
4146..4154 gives 14.9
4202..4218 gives 14.6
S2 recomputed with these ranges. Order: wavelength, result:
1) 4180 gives 14.94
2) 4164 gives 14.47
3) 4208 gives 14.59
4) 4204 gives 15.27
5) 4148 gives 14.63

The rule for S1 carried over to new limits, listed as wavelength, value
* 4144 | 15.48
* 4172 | 15.59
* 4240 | 14.98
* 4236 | 15.32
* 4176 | 15.08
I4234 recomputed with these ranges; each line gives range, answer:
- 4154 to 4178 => 14.47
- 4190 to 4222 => 13.93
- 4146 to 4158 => 14.63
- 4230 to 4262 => 14.21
